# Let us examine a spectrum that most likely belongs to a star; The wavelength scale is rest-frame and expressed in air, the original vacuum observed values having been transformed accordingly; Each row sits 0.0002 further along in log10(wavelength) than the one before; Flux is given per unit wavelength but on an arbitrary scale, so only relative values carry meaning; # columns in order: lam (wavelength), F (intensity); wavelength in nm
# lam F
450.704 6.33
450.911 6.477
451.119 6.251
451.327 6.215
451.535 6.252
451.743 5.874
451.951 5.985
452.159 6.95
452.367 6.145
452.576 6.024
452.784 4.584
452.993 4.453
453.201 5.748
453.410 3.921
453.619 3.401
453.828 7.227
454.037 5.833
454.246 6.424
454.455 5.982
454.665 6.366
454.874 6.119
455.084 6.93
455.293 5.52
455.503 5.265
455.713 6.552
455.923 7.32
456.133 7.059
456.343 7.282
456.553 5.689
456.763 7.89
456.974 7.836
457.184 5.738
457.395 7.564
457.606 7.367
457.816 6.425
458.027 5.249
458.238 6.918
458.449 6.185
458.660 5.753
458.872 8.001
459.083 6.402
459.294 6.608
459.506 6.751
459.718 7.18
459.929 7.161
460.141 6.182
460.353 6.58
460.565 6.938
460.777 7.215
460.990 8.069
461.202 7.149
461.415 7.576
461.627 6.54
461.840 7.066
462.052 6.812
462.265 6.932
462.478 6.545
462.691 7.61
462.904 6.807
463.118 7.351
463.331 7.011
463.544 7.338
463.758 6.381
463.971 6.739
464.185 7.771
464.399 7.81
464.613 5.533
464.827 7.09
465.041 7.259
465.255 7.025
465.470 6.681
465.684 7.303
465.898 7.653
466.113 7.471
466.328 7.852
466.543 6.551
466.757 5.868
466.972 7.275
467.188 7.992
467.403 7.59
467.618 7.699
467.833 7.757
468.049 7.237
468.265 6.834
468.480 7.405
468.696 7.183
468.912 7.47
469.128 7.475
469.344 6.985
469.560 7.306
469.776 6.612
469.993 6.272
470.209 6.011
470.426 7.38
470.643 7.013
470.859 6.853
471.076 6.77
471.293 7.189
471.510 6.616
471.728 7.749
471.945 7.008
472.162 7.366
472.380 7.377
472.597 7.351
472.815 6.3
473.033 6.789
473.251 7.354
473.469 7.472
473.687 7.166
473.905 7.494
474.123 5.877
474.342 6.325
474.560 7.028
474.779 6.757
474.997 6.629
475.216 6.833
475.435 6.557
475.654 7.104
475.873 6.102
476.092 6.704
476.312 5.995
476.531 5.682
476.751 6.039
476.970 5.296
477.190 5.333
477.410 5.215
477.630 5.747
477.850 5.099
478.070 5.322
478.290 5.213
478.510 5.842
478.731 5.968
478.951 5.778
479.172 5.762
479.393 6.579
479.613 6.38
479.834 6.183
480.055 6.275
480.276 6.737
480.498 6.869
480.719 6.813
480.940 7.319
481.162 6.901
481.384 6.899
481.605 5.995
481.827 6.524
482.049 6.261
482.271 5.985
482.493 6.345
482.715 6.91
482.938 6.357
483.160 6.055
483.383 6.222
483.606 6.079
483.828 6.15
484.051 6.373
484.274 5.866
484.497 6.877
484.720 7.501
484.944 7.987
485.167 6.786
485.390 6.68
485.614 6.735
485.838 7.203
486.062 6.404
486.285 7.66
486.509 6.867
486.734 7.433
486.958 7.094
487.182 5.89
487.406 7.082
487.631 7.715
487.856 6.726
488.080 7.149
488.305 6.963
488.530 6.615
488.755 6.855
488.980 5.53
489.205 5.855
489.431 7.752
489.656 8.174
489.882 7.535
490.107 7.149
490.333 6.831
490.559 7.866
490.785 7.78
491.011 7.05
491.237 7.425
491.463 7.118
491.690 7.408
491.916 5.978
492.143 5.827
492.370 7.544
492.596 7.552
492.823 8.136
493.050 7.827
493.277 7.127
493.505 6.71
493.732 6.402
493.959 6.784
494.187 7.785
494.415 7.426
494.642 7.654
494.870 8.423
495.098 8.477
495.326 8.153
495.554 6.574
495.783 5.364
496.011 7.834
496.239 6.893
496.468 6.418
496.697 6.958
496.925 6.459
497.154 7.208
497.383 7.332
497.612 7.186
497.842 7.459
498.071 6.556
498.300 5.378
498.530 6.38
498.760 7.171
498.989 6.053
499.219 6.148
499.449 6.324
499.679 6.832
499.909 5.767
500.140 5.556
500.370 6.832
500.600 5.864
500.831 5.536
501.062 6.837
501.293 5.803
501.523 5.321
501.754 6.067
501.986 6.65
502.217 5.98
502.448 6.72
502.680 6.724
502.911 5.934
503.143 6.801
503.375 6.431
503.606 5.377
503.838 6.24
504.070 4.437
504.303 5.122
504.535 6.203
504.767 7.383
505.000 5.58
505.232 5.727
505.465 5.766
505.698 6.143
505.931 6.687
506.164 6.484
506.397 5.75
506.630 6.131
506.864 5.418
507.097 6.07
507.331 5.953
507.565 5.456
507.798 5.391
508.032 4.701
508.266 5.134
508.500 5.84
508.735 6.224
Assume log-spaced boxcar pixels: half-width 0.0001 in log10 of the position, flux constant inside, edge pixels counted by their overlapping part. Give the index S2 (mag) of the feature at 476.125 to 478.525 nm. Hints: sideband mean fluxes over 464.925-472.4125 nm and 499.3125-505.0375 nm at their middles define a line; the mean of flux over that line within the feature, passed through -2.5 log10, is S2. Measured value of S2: 0.232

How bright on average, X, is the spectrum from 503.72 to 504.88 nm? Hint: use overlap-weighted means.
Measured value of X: 5.87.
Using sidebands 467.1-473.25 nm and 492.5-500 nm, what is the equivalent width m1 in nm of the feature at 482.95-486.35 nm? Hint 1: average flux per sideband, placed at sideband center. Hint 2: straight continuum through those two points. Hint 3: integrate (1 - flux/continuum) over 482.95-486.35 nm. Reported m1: 0.18 nm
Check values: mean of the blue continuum 7.13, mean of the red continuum 6.99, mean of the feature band 6.68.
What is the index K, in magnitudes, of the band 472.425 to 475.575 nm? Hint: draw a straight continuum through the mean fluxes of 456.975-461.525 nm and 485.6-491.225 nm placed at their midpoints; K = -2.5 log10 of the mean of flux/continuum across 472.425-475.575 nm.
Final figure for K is 0.01 mag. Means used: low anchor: 6.83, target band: 6.87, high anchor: 7.05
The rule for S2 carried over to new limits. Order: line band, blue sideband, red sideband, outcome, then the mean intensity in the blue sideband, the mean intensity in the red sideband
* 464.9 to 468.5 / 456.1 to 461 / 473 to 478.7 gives -0.11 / 6.81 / 6.25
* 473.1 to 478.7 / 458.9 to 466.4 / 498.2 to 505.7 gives 0.08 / 7.05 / 6.09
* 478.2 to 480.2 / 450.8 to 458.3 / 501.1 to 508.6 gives 0.01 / 6.19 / 5.93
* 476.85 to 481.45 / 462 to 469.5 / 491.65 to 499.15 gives 0.17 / 7.16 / 7.03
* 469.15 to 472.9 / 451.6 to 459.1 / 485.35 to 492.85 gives -0.06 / 6.22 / 7.04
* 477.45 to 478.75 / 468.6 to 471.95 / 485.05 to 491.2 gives 0.27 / 6.99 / 7.02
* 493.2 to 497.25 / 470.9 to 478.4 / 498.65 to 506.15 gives -0.15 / 6.5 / 6.13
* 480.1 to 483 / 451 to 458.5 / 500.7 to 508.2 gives -0.09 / 6.18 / 5.96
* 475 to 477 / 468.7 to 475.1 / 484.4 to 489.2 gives 0.10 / 6.97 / 6.92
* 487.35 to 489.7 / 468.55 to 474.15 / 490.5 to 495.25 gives 0.06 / 7.04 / 7.35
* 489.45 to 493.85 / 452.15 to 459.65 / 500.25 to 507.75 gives -0.19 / 6.26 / 6.04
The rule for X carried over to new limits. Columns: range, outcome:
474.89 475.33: 6.73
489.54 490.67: 7.51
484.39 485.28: 7.29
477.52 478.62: 5.45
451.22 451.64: 6.23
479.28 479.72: 6.48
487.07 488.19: 6.91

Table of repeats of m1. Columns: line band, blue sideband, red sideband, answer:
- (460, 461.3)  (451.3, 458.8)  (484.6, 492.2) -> -0.15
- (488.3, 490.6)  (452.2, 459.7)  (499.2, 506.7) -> -0.32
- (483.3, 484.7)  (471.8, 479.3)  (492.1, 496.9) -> 0.08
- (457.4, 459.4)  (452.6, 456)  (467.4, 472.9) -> -0.17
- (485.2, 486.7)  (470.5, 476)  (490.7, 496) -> 0.04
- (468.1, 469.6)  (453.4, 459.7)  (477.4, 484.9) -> -0.21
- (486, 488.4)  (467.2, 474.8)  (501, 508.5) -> -0.18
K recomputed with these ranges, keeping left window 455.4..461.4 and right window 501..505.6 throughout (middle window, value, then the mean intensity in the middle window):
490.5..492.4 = -0.134 mag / 7.07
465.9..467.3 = -0.083 mag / 7.2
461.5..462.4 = -0.016 mag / 6.85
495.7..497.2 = -0.098 mag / 6.74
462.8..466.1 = -0.056 mag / 7.06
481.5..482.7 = 0.022 mag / 6.28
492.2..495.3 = -0.207 mag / 7.51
